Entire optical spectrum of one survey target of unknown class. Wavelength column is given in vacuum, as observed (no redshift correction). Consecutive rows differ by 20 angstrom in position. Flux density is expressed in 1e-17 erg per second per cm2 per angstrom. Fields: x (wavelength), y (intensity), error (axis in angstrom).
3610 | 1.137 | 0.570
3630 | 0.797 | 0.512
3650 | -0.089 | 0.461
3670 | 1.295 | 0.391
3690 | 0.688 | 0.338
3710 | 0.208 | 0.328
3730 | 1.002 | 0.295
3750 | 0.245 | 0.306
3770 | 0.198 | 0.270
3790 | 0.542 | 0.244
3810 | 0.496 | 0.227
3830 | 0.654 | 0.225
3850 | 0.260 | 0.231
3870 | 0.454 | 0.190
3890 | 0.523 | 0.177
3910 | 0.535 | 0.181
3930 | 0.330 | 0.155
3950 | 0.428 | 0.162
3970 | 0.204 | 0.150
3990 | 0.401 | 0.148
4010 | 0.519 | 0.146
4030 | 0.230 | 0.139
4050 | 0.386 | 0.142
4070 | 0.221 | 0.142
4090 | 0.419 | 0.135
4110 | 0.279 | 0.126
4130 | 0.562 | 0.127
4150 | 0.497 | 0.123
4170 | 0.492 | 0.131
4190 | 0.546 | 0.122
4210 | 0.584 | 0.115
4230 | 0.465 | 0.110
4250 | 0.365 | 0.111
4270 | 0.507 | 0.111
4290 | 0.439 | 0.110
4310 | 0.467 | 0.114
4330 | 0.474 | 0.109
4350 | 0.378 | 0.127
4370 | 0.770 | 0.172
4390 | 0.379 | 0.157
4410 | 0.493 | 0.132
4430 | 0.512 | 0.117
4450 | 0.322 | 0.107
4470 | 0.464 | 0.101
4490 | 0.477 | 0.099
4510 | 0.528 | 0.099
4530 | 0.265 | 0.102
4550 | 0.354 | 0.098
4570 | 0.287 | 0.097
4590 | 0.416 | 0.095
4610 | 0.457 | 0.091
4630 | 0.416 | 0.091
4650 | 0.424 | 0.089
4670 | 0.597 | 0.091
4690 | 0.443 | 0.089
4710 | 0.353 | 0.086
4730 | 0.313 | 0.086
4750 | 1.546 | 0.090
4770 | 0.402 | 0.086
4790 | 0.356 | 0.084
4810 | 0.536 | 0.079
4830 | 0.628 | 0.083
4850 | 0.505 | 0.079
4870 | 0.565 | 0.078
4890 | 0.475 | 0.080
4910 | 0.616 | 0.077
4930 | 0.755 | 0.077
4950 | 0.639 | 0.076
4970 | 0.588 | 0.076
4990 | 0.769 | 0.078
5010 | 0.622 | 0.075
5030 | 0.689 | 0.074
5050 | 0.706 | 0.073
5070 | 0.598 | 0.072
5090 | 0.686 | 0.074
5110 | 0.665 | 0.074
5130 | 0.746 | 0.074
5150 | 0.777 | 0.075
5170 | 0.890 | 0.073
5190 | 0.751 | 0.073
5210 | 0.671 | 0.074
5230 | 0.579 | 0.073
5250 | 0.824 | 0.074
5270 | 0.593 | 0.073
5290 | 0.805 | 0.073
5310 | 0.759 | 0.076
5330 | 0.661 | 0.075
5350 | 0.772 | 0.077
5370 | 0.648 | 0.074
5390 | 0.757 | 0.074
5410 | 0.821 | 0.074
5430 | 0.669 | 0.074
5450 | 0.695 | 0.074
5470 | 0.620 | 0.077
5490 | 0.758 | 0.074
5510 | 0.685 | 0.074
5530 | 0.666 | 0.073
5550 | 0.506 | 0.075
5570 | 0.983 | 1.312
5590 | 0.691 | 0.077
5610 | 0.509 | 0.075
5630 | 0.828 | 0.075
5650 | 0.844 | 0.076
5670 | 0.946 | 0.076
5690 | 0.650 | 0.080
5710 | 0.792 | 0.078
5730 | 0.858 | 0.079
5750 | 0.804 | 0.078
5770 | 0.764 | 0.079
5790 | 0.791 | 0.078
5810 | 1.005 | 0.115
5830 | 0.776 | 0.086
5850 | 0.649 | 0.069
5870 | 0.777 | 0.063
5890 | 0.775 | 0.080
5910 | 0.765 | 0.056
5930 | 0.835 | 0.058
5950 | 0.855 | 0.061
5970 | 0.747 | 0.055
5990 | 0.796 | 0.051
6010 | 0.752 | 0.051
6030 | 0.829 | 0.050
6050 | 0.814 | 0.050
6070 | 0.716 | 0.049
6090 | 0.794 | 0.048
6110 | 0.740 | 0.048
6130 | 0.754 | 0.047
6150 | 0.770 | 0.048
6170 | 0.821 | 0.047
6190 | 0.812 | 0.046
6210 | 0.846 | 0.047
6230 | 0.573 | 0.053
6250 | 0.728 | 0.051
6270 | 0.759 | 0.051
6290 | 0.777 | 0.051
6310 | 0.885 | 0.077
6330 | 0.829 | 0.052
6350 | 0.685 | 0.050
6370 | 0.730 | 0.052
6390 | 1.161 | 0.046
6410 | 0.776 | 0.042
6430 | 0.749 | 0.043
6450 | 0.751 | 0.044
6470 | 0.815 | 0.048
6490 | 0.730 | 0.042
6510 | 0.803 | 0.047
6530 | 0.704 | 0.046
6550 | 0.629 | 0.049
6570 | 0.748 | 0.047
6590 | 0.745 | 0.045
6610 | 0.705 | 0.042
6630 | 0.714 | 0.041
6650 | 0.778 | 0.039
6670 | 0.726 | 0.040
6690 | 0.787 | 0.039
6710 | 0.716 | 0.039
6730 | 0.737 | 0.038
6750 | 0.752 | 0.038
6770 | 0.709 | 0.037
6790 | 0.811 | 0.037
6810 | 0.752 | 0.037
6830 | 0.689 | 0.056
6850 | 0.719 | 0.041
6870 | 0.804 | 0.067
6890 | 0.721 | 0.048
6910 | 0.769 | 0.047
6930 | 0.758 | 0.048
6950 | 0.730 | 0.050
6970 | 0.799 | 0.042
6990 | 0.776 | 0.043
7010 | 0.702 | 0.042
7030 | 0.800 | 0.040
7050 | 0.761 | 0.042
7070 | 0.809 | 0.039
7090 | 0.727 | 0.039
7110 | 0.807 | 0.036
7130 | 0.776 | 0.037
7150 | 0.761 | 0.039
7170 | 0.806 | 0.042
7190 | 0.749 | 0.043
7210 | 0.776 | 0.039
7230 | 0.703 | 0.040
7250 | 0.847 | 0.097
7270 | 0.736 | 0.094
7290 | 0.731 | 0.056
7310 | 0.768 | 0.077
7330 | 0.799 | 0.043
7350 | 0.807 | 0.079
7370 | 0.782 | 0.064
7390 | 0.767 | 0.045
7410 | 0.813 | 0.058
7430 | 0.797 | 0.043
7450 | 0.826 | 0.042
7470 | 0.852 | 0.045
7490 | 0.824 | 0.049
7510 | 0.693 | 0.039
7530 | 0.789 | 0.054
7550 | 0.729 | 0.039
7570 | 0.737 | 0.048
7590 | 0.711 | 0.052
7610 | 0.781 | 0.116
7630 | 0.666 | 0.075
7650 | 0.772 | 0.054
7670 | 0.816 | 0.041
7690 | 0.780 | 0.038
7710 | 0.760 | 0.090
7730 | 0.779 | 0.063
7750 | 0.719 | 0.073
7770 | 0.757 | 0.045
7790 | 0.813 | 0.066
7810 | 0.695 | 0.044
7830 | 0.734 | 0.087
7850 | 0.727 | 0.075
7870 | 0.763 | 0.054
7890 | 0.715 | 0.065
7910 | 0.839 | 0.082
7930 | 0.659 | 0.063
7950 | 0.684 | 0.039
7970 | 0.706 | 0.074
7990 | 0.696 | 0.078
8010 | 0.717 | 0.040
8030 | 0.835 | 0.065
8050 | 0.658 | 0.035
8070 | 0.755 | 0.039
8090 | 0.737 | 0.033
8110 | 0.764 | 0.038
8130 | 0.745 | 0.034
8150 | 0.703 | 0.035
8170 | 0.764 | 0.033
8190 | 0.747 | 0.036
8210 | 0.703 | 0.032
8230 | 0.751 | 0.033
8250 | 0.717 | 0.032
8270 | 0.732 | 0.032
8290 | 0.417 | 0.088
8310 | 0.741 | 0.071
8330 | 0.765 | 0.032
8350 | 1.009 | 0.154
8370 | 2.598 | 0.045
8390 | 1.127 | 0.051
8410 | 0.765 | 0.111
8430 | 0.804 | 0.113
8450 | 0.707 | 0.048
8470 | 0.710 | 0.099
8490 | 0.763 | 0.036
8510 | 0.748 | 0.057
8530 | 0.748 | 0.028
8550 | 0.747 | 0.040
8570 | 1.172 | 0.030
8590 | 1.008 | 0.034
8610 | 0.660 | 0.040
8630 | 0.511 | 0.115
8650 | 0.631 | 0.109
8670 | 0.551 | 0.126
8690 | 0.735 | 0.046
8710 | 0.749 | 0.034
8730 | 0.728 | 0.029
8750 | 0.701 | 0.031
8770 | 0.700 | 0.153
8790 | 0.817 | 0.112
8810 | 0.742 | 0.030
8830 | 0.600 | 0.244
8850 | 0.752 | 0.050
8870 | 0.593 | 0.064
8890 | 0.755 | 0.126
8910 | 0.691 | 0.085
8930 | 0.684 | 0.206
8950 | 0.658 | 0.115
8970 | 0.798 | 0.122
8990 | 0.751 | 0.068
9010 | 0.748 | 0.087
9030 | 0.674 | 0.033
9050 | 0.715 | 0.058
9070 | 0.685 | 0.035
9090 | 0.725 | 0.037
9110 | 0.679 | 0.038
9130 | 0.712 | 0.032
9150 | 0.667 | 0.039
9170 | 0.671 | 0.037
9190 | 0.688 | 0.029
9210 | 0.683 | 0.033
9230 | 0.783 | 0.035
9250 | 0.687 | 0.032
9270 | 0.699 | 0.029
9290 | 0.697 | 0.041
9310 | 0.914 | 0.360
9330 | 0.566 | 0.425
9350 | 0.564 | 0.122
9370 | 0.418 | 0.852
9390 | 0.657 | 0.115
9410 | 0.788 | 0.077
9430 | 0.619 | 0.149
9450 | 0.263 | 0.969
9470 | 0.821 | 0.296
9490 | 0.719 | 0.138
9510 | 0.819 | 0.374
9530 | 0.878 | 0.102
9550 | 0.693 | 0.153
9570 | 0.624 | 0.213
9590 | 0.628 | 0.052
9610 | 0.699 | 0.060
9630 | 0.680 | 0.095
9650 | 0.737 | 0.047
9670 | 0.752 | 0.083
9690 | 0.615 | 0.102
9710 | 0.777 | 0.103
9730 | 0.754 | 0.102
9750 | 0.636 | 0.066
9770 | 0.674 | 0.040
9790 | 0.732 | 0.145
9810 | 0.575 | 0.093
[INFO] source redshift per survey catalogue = 0.275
